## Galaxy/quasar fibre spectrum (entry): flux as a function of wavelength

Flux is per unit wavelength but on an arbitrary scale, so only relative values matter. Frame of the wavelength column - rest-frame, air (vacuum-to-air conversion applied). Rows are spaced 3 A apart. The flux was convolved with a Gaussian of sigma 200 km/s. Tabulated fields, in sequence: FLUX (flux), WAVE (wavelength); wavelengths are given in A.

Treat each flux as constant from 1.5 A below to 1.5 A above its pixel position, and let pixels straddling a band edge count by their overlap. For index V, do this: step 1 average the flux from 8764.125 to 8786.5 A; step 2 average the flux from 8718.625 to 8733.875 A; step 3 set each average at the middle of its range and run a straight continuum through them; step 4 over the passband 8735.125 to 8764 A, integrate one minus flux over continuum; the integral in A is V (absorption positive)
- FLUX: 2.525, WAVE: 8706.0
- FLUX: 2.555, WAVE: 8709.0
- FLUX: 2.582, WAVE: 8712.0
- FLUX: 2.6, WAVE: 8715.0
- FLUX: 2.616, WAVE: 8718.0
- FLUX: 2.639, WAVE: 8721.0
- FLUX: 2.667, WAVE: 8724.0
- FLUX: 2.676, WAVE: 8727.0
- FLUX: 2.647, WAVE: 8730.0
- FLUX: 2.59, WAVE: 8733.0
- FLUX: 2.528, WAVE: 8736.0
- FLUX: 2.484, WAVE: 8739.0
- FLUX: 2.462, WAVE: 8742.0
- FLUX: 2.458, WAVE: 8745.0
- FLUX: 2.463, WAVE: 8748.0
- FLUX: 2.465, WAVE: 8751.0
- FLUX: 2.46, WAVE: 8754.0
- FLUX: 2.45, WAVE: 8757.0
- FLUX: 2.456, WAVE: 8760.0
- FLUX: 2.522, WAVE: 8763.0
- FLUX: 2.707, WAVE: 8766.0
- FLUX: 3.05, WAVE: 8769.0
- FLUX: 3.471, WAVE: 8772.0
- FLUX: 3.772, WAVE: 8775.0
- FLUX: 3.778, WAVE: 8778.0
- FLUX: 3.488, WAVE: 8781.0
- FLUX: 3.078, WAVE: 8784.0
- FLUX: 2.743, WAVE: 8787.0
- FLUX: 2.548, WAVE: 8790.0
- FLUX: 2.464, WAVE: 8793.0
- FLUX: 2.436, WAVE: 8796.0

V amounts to 4.7 A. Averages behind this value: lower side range 2.64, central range 2.47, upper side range 3.29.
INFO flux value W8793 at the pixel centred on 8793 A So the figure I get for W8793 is 2.464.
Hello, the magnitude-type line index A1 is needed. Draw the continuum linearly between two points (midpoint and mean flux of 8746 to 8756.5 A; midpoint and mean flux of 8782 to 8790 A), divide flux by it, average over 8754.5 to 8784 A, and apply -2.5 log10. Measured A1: -0.14 mag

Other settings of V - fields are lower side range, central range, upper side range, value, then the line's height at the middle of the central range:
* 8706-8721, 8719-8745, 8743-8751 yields -0.6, 2.52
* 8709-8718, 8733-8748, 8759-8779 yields 1.8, 2.84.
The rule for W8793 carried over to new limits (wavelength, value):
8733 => 2.59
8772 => 3.471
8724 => 2.667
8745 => 2.458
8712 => 2.582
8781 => 3.488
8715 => 2.6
